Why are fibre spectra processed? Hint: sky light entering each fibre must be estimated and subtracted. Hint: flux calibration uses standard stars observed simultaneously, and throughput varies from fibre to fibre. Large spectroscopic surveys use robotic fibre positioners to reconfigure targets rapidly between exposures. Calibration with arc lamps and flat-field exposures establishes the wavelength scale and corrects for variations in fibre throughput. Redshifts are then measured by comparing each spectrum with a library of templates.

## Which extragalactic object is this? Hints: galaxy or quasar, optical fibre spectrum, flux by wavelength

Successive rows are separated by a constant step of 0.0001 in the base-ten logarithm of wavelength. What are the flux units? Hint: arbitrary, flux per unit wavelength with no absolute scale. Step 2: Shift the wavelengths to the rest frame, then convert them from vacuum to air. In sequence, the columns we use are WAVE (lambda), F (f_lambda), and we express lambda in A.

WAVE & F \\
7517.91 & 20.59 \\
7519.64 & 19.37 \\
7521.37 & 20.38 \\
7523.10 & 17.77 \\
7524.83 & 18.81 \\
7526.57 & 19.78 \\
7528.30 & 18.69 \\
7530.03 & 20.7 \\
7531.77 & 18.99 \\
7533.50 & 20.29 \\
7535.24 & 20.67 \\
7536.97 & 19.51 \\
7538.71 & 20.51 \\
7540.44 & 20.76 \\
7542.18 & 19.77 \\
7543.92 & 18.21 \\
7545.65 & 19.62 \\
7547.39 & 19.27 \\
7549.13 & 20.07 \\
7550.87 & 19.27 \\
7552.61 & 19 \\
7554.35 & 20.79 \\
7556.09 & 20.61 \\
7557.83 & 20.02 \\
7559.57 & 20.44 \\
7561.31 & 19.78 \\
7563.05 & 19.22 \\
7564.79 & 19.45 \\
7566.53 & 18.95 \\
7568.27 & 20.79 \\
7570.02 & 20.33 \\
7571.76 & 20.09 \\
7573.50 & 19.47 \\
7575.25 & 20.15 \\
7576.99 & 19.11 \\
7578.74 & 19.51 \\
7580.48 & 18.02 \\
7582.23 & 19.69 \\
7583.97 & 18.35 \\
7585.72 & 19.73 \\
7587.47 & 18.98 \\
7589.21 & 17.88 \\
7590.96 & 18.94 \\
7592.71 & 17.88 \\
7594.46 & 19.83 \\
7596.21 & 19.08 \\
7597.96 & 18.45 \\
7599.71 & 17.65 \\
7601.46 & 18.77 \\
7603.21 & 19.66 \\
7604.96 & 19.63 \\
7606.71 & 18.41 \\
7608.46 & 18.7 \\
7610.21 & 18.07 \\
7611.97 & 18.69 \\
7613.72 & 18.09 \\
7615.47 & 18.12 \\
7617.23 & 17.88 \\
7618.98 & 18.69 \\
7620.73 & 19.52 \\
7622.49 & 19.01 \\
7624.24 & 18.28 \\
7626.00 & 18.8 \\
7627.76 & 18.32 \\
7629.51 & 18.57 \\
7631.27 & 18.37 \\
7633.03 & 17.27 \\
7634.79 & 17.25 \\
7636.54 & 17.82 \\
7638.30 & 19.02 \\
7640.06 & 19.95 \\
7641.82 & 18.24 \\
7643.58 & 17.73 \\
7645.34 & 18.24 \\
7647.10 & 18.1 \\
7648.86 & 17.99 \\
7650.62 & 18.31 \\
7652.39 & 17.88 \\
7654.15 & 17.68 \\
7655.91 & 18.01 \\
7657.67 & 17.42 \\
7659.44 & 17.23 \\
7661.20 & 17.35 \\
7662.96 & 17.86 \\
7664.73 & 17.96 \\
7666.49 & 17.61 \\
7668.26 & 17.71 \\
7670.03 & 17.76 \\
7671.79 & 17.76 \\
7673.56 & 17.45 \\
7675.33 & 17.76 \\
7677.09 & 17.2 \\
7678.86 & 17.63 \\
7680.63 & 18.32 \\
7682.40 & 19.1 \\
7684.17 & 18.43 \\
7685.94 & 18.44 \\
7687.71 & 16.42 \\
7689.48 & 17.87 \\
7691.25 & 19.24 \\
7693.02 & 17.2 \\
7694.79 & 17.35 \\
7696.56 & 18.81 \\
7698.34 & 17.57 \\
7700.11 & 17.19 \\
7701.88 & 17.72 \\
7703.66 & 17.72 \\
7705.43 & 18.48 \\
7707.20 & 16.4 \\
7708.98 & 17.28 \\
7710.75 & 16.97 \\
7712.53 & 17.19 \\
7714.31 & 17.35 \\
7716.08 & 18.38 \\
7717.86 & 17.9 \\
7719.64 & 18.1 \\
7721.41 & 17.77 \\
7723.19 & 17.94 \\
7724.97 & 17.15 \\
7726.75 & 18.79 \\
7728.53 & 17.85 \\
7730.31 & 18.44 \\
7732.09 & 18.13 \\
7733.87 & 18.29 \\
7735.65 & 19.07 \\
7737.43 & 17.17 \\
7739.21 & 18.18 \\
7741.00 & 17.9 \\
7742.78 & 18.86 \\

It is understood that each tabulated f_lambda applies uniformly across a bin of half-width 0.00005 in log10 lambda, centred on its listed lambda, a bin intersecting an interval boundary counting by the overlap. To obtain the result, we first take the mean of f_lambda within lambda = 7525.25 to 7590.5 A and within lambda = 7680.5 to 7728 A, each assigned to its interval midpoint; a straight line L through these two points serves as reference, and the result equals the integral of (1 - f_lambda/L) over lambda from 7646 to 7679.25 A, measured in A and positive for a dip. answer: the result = 1.1 A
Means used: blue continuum 19.6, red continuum 17.8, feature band 17.7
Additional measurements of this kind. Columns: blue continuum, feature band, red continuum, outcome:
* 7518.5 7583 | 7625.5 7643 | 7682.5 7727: 0.3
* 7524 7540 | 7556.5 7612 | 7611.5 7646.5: -0.4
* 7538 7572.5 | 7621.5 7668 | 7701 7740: 1.7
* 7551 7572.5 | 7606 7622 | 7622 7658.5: 0.3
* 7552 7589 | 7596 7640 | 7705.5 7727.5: 1.1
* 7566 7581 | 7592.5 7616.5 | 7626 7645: 0.4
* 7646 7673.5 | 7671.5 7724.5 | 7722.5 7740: 0.6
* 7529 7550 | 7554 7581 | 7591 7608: -0.6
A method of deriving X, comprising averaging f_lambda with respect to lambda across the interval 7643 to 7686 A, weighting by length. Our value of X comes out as 17.9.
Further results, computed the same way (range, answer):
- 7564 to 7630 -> 18.9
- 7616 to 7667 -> 18.2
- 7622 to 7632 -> 18.5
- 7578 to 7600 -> 18.8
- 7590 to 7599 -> 18.8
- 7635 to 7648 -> 18.4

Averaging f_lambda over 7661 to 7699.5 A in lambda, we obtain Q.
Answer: 17.9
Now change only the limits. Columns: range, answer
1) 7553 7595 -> 19.5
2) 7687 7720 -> 17.6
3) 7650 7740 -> 17.8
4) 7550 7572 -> 19.9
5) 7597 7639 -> 18.5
